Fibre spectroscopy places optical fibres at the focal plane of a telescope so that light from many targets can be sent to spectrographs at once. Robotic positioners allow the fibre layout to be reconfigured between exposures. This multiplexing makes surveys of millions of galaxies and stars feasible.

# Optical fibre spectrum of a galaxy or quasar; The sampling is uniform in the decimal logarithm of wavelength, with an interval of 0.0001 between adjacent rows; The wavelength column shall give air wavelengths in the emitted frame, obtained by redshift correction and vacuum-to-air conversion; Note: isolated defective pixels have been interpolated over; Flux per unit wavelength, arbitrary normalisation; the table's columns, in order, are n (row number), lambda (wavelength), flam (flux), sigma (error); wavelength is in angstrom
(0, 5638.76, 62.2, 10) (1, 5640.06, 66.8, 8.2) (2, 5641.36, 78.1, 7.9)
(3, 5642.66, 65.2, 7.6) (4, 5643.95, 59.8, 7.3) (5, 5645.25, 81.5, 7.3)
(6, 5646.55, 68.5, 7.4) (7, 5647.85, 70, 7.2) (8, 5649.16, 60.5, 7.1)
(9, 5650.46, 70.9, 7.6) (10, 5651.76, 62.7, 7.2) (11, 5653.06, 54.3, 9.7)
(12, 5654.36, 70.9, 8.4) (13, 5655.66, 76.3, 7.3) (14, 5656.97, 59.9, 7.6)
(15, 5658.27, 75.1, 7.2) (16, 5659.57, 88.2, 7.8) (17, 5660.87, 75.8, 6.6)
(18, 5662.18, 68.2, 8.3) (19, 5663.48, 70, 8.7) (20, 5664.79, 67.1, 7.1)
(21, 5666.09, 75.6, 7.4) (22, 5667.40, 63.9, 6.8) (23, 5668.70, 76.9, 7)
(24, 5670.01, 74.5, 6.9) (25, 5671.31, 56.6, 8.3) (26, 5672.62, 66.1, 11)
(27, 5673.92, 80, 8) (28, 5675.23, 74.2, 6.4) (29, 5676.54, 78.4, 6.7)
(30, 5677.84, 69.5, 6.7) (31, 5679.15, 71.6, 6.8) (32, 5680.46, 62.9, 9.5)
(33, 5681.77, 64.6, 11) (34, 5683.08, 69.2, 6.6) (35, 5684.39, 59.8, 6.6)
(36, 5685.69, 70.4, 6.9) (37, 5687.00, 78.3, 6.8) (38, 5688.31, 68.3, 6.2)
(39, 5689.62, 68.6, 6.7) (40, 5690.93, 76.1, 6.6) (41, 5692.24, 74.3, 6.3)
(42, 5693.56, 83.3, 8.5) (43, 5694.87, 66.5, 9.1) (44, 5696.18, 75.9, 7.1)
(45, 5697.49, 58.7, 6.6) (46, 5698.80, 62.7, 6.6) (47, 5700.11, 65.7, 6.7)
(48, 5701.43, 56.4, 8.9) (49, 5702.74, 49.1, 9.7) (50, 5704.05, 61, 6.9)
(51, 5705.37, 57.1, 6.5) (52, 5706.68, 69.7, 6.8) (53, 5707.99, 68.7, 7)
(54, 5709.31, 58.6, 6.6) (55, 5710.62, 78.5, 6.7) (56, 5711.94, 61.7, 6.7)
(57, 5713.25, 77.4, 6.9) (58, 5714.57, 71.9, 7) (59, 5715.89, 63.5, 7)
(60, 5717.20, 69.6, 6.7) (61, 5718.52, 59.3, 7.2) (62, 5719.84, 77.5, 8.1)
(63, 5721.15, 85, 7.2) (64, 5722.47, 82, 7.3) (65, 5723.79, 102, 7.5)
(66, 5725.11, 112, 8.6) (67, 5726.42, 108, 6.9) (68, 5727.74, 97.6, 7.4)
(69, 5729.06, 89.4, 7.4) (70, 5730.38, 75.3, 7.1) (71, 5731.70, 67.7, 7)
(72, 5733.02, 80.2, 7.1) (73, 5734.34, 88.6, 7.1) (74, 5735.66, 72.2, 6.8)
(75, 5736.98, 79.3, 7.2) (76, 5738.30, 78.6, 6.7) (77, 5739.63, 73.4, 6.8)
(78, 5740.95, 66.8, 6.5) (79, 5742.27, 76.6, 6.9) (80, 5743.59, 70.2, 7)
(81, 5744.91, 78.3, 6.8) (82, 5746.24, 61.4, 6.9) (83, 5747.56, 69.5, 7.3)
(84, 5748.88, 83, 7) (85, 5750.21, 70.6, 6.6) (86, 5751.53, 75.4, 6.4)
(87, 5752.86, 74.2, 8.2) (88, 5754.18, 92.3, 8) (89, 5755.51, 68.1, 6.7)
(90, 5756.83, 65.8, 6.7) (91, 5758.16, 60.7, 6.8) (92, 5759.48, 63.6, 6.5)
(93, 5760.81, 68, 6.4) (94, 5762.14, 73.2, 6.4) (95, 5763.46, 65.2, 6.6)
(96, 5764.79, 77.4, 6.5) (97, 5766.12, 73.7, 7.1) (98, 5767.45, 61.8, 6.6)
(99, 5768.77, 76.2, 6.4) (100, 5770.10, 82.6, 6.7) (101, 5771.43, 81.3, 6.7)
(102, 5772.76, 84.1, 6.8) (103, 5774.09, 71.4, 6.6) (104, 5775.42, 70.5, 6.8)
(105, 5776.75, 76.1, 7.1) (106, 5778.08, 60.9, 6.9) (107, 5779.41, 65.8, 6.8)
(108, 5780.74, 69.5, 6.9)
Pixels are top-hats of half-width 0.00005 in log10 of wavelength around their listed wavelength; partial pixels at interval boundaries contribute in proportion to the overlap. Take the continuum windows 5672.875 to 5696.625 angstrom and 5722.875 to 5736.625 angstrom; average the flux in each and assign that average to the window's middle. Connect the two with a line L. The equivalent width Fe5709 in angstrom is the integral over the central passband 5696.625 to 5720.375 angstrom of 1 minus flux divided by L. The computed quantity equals 4.7 angstrom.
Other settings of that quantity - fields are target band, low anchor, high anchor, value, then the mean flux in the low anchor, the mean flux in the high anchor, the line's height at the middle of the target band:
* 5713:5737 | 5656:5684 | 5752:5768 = -3.9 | 70.8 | 70.4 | 70.6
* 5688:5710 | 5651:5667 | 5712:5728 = 3.5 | 70.2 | 82.7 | 78.4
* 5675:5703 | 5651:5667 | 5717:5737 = 2.9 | 70.2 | 84.6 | 76.6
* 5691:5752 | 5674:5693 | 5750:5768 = -2.9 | 70.8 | 70.8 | 70.8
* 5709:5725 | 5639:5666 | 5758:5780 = -1.1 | 69.5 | 71.6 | 70.7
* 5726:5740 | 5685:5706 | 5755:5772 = -2.7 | 67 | 70.6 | 69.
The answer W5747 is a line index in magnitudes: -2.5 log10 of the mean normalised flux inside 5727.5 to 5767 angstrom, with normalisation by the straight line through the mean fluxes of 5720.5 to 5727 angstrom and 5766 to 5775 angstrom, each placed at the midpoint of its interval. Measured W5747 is 0.17 mag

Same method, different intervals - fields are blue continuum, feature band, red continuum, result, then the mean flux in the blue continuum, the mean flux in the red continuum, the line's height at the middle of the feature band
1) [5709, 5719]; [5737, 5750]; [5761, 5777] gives -0.029 mag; 68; 74.2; 71.3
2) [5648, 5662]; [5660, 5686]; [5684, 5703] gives -0.017 mag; 69.4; 68.1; 68.8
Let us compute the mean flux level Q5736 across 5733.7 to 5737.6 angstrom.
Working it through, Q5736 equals 80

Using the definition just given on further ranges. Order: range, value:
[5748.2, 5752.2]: 76.2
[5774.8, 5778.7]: 69.3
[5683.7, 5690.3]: 69.2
